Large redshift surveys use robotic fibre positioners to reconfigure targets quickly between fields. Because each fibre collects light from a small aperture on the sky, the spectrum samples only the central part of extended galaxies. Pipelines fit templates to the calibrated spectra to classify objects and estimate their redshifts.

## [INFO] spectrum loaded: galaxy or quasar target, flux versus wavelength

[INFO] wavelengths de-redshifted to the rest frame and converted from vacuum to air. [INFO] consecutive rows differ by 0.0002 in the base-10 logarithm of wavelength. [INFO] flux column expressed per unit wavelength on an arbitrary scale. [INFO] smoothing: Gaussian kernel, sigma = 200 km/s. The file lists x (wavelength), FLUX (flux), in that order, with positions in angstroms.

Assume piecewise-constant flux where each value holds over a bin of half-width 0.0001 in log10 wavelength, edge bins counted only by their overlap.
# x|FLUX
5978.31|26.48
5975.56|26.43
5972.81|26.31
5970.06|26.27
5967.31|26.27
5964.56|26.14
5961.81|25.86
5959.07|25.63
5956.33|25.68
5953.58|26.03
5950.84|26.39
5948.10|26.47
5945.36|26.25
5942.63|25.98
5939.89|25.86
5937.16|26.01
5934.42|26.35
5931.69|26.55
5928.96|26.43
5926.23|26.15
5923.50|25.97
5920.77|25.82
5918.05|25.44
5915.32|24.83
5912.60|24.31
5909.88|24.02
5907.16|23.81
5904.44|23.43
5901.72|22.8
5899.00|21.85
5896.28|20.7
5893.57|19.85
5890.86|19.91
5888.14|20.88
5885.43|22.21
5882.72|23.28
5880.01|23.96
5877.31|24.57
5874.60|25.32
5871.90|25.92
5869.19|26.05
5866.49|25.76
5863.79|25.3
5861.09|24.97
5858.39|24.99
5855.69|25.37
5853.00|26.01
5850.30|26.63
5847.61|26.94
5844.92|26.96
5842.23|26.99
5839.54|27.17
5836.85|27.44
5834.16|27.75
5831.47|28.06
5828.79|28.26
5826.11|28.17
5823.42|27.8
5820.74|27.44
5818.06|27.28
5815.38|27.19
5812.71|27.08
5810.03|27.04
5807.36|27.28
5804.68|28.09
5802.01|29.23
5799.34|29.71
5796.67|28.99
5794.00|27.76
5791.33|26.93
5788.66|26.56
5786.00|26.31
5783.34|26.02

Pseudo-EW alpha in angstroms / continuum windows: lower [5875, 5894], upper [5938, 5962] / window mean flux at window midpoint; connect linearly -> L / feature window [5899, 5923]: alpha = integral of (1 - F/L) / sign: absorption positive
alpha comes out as -0.37 angstroms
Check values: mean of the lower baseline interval 22.4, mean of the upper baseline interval 26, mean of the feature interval 24.2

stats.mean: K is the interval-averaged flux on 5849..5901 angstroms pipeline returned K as 23.8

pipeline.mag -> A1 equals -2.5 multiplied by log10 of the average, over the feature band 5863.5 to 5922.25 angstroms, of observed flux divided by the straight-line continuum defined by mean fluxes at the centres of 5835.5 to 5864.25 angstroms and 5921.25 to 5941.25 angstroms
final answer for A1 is 0.11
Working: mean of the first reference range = 26.3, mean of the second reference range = 26.2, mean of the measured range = 23.6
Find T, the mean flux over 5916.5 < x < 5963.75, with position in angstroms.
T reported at 26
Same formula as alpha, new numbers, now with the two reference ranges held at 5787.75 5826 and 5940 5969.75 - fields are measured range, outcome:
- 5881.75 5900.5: 3.91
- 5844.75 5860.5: 0.70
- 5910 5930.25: 0.76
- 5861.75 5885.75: 1.93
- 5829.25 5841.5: -0.08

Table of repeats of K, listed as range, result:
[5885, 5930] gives 23.4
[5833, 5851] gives 27.1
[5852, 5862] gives 25.3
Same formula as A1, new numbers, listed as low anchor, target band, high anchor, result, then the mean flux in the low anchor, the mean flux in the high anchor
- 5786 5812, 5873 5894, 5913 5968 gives 0.18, 27.8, 26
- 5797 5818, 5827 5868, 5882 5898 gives -0.08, 28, 21.1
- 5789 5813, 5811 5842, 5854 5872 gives -0.03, 28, 25.5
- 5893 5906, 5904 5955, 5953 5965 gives -0.08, 21.9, 25.8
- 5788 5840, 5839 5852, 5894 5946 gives 0.00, 27.8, 24.8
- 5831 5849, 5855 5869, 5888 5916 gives 0.01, 27.3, 22.4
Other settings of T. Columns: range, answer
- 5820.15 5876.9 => 26.6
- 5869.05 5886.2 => 24.4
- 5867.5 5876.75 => 25.7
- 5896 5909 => 22.7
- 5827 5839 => 27.8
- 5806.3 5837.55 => 27.6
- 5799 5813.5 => 28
